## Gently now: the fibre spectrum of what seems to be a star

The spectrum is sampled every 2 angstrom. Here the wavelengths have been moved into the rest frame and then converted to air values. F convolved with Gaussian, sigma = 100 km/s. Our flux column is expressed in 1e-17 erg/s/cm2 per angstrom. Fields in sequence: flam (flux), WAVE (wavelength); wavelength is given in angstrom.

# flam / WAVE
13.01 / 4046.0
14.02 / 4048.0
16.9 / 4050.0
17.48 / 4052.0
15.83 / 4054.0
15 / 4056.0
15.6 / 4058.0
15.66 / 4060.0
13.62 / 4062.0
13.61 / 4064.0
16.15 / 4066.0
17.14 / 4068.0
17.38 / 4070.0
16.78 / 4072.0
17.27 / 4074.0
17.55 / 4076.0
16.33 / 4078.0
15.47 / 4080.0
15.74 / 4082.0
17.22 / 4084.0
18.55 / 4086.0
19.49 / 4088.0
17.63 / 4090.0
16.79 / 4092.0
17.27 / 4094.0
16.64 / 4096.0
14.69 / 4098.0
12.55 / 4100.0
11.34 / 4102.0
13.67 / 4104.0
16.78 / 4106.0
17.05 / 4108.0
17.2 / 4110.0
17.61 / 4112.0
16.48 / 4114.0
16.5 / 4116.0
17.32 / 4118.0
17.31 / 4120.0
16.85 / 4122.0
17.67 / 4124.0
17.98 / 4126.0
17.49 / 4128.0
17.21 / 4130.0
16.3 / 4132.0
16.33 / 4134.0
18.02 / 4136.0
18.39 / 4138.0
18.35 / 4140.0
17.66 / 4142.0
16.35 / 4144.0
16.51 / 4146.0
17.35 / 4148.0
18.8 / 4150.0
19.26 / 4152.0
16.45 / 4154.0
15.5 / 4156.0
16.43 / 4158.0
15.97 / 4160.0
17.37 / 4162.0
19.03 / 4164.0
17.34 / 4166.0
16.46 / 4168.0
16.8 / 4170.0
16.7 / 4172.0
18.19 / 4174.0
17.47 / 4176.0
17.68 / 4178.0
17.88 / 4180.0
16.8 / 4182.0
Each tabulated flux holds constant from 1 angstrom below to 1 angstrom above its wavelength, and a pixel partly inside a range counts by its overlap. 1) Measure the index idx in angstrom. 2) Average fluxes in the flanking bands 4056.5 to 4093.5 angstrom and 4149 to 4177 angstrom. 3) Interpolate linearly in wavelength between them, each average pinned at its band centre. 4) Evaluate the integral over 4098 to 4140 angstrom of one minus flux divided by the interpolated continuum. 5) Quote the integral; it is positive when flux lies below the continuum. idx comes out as 1.02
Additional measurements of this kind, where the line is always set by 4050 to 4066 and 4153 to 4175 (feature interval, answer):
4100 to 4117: 0.54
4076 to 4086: -0.52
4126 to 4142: -0.96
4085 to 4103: -0.21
